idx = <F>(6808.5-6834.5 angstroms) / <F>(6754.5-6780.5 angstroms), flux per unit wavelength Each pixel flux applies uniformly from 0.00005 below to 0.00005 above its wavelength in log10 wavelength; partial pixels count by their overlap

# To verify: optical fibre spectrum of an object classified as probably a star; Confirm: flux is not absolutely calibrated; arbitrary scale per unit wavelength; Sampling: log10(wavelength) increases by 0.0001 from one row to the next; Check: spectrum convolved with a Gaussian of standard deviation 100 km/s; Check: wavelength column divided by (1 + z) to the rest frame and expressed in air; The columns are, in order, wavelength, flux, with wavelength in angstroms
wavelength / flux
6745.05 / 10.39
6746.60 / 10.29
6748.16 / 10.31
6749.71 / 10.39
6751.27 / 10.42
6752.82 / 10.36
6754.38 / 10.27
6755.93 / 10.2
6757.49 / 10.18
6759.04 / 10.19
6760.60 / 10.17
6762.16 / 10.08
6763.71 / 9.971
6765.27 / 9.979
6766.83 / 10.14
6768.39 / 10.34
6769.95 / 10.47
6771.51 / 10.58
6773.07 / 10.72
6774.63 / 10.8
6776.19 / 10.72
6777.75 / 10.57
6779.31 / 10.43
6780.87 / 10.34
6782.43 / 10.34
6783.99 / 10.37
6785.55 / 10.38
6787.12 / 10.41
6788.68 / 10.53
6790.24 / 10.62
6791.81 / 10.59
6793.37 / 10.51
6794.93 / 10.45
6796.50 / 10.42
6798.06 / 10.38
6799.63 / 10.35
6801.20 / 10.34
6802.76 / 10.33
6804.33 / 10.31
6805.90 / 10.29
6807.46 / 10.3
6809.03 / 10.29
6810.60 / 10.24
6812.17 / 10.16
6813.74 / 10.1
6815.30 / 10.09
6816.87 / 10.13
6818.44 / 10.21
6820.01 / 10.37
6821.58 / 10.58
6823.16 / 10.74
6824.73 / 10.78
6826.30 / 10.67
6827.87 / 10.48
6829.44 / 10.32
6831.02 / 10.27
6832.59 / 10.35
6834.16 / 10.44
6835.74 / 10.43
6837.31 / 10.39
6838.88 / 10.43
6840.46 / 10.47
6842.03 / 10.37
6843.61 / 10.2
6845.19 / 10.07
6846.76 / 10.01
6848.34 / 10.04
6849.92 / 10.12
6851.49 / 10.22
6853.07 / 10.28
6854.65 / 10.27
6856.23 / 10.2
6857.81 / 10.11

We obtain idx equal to 1.0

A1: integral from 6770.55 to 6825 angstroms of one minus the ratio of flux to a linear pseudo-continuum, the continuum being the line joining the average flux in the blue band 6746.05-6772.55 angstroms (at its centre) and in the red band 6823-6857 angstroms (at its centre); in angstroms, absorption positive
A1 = -0.7 angstroms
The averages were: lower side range 10.3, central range 10.4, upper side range 10.3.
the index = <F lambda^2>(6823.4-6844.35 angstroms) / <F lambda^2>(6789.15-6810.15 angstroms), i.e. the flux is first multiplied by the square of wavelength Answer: 1.0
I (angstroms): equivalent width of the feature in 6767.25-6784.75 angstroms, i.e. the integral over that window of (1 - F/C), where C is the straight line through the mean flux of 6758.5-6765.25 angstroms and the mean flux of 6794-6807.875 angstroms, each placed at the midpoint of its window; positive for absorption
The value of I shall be -0.56 angstroms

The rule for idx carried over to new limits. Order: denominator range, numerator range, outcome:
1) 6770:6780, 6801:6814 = 0.97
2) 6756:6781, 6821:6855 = 1.00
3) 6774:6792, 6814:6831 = 0.99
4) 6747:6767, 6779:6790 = 1.02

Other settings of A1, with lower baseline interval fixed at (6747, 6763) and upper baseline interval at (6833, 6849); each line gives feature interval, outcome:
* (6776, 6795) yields -0.38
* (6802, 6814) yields 0.02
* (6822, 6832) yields -0.25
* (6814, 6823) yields -0.02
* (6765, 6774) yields -0.12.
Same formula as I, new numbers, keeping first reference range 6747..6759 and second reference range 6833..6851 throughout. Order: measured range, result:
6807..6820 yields 0.1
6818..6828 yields -0.3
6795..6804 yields -0.1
